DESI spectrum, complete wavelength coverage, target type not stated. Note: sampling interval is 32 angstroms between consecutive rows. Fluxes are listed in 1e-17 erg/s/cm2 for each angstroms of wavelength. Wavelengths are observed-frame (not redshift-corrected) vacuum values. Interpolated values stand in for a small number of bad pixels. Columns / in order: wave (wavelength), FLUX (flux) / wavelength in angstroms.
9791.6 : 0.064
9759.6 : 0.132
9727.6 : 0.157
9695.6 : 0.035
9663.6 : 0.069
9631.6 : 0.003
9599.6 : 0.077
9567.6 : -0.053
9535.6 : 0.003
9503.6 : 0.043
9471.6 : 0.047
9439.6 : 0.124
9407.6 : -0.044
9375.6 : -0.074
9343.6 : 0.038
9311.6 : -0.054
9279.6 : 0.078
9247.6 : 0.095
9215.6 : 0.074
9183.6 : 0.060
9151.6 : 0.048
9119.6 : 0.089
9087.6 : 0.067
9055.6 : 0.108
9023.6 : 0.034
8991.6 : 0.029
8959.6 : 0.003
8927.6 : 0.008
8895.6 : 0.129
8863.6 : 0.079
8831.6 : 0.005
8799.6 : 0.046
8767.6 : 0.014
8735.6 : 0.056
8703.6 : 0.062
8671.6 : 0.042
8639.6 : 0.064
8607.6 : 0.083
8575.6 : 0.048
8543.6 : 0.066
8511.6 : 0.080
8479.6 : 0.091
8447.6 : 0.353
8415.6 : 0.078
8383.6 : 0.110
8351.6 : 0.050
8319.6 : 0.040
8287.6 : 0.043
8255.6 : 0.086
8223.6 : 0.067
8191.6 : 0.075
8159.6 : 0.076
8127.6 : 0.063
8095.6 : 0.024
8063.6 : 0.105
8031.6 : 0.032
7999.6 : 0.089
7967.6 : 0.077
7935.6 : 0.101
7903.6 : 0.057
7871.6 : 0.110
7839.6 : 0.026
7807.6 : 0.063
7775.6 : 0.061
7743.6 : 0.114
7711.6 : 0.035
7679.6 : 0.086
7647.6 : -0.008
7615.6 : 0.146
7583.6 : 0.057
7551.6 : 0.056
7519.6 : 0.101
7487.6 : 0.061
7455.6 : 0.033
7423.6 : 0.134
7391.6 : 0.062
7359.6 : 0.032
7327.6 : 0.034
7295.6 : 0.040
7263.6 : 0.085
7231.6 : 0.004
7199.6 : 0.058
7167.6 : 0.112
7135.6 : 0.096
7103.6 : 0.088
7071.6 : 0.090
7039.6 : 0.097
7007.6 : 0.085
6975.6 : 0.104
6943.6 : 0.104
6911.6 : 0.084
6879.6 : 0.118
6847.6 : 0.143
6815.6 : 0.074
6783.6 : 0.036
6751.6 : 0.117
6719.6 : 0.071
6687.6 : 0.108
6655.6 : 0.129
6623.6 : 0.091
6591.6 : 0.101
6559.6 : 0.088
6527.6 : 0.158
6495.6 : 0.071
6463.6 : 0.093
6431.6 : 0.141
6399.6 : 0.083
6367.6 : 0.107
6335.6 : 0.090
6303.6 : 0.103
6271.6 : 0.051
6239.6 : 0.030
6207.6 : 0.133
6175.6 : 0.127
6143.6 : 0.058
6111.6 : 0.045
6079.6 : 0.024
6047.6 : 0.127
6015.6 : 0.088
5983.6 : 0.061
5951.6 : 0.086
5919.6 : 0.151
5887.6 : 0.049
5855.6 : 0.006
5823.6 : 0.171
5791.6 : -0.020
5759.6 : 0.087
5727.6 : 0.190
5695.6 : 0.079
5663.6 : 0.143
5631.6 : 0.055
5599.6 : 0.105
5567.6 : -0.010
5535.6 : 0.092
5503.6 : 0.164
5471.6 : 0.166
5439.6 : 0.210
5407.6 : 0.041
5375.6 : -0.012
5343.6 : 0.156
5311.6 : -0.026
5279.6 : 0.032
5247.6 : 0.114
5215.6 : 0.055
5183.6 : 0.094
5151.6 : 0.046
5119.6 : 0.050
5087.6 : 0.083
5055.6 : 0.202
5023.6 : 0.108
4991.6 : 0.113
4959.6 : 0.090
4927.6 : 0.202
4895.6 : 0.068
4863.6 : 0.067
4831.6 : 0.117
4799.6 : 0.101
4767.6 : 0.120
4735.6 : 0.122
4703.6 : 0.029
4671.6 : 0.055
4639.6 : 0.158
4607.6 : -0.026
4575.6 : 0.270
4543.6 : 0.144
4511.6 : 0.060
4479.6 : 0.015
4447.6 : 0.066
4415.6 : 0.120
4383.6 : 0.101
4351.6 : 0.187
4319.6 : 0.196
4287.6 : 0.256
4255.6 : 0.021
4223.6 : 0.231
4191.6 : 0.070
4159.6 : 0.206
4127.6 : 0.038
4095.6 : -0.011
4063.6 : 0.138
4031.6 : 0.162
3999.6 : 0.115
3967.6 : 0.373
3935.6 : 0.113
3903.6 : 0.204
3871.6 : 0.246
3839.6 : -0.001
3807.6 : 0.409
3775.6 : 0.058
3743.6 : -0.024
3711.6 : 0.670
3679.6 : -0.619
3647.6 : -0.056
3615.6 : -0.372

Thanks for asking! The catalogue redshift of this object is 1.26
